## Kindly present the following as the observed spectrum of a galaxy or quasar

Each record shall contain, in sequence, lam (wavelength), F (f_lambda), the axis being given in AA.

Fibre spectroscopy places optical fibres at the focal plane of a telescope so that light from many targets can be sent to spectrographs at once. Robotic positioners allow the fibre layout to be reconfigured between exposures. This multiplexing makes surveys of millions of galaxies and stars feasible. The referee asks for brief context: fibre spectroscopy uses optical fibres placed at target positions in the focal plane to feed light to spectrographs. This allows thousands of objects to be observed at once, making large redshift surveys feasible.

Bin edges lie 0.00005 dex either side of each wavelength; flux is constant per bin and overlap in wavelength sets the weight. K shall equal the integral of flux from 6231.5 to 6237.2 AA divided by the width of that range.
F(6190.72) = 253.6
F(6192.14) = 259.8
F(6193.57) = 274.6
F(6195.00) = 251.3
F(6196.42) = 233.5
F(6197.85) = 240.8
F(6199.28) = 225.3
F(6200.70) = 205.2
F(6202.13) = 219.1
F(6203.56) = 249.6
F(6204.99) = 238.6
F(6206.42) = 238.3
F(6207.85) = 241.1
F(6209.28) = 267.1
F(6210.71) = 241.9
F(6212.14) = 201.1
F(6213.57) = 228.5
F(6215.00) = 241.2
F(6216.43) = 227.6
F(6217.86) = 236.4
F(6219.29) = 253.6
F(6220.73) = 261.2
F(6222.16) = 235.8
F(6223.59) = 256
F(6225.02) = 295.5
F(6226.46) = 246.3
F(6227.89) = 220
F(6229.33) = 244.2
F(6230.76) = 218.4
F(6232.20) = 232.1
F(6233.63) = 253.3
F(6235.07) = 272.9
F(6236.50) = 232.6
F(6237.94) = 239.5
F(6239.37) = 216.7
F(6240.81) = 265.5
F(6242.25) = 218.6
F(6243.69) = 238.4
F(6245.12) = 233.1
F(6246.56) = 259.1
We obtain 248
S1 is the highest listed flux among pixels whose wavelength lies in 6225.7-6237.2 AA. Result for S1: 272.9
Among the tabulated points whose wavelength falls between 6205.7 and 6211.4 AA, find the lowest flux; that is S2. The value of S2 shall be 238.3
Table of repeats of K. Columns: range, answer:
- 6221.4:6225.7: 263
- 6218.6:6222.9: 250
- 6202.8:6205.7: 243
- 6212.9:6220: 238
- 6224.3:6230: 251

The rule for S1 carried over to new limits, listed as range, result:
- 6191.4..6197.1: 274.6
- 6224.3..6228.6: 295.5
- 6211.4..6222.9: 261.2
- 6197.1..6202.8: 240.8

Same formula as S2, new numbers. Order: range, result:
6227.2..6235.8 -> 218.4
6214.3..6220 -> 227.6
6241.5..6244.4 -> 218.6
